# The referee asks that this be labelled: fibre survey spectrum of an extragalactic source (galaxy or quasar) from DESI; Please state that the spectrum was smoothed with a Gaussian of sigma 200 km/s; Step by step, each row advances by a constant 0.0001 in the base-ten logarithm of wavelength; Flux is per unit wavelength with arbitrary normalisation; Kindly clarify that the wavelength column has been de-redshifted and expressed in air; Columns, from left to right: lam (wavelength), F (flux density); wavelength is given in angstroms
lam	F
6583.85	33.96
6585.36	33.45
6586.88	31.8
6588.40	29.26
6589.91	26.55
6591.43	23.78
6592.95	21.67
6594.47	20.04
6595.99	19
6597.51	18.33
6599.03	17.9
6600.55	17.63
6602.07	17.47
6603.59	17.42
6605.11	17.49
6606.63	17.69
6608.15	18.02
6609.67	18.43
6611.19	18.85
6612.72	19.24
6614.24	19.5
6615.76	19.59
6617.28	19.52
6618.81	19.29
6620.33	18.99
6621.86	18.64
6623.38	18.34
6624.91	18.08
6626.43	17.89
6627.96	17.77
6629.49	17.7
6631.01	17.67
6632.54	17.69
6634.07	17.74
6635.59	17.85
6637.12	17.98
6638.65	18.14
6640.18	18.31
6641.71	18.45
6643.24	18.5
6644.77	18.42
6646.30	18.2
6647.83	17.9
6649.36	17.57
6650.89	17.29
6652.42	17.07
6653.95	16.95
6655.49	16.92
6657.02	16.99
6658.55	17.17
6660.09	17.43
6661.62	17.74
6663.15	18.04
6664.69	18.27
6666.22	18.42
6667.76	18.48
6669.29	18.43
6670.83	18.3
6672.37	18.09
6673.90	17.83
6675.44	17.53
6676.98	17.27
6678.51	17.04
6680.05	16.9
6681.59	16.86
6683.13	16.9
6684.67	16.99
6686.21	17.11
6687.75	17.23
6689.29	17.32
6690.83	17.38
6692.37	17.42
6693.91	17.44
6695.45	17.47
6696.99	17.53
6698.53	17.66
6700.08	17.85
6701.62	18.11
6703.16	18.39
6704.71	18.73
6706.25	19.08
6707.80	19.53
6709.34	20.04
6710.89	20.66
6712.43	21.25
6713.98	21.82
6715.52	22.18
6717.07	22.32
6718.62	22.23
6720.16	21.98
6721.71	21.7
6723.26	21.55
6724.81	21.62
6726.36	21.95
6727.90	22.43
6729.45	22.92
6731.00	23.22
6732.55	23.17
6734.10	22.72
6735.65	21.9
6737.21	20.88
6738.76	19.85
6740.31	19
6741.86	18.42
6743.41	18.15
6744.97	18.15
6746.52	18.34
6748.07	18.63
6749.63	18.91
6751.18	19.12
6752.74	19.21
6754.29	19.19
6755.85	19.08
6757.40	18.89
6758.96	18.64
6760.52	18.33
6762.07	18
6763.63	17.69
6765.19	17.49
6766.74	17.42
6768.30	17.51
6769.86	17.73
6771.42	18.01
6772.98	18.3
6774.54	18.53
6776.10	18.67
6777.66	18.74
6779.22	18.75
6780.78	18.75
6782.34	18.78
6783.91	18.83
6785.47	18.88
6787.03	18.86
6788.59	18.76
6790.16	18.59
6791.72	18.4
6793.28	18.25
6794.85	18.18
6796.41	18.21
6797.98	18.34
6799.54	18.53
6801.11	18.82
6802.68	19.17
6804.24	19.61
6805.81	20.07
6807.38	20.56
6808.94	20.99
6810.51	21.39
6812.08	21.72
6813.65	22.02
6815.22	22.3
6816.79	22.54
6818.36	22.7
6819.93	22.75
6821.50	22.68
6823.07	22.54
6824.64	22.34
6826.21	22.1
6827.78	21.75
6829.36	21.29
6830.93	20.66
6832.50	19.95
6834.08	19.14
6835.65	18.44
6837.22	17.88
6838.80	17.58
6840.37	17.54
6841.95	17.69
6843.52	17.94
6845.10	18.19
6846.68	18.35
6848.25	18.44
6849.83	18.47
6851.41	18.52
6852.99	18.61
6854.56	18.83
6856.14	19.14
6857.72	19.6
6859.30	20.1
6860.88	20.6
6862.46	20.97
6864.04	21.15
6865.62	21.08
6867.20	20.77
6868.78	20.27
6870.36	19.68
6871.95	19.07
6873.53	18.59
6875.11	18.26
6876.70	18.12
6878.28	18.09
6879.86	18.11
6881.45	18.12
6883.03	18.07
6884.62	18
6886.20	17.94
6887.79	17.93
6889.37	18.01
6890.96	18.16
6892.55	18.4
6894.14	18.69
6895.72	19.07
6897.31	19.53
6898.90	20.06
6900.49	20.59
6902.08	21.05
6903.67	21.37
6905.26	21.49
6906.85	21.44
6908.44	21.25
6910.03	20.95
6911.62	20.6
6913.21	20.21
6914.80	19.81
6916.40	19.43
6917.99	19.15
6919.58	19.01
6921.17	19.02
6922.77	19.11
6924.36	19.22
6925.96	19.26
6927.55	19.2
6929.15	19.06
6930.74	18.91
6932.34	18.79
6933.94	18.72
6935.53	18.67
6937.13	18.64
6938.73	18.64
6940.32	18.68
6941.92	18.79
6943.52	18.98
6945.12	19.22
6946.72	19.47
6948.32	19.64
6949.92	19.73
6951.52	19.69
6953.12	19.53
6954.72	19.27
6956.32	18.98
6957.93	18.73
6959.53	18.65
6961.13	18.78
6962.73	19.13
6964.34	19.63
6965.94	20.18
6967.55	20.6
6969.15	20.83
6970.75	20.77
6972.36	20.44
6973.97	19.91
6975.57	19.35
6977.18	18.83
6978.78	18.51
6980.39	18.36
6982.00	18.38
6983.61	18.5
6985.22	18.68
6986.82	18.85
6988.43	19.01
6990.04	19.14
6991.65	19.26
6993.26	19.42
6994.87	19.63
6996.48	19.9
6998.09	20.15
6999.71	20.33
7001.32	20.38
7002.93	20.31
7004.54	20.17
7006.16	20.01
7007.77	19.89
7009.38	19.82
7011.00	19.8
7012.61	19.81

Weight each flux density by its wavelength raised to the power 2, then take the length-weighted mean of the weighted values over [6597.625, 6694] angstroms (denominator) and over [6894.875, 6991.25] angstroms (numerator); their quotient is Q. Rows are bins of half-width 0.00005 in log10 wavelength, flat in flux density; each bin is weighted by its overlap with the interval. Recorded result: 1.19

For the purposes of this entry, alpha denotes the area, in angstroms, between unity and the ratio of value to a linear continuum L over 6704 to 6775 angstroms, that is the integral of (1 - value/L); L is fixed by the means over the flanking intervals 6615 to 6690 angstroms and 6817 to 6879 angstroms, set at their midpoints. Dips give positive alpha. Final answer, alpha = -4.7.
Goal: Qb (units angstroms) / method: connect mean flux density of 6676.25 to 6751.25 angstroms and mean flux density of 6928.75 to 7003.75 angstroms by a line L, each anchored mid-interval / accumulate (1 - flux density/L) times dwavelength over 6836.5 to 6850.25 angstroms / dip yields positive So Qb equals 1.00 angstroms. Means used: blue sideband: 19.5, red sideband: 19.3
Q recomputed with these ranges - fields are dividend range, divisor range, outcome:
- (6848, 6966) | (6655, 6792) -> 1.08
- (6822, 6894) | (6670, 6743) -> 1.03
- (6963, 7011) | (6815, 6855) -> 1.03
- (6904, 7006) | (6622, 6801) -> 1.12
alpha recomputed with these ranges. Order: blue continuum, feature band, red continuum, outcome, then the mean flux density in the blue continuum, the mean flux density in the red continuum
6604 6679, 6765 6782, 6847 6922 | 0.54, 18.1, 19.4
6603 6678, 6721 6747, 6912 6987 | -3.60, 18.1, 19.2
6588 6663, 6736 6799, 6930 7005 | 1.15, 18.6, 19.3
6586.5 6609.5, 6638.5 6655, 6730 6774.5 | 1.91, 20.7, 19.1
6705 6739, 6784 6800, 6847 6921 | 1.66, 21.6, 19.4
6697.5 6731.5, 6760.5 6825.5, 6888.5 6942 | 2.36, 20.7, 19.5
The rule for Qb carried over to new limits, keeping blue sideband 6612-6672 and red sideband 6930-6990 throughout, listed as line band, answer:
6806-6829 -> -4.0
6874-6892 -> 0.8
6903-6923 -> -1.3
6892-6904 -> -0.5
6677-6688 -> 0.7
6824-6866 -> -1.5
